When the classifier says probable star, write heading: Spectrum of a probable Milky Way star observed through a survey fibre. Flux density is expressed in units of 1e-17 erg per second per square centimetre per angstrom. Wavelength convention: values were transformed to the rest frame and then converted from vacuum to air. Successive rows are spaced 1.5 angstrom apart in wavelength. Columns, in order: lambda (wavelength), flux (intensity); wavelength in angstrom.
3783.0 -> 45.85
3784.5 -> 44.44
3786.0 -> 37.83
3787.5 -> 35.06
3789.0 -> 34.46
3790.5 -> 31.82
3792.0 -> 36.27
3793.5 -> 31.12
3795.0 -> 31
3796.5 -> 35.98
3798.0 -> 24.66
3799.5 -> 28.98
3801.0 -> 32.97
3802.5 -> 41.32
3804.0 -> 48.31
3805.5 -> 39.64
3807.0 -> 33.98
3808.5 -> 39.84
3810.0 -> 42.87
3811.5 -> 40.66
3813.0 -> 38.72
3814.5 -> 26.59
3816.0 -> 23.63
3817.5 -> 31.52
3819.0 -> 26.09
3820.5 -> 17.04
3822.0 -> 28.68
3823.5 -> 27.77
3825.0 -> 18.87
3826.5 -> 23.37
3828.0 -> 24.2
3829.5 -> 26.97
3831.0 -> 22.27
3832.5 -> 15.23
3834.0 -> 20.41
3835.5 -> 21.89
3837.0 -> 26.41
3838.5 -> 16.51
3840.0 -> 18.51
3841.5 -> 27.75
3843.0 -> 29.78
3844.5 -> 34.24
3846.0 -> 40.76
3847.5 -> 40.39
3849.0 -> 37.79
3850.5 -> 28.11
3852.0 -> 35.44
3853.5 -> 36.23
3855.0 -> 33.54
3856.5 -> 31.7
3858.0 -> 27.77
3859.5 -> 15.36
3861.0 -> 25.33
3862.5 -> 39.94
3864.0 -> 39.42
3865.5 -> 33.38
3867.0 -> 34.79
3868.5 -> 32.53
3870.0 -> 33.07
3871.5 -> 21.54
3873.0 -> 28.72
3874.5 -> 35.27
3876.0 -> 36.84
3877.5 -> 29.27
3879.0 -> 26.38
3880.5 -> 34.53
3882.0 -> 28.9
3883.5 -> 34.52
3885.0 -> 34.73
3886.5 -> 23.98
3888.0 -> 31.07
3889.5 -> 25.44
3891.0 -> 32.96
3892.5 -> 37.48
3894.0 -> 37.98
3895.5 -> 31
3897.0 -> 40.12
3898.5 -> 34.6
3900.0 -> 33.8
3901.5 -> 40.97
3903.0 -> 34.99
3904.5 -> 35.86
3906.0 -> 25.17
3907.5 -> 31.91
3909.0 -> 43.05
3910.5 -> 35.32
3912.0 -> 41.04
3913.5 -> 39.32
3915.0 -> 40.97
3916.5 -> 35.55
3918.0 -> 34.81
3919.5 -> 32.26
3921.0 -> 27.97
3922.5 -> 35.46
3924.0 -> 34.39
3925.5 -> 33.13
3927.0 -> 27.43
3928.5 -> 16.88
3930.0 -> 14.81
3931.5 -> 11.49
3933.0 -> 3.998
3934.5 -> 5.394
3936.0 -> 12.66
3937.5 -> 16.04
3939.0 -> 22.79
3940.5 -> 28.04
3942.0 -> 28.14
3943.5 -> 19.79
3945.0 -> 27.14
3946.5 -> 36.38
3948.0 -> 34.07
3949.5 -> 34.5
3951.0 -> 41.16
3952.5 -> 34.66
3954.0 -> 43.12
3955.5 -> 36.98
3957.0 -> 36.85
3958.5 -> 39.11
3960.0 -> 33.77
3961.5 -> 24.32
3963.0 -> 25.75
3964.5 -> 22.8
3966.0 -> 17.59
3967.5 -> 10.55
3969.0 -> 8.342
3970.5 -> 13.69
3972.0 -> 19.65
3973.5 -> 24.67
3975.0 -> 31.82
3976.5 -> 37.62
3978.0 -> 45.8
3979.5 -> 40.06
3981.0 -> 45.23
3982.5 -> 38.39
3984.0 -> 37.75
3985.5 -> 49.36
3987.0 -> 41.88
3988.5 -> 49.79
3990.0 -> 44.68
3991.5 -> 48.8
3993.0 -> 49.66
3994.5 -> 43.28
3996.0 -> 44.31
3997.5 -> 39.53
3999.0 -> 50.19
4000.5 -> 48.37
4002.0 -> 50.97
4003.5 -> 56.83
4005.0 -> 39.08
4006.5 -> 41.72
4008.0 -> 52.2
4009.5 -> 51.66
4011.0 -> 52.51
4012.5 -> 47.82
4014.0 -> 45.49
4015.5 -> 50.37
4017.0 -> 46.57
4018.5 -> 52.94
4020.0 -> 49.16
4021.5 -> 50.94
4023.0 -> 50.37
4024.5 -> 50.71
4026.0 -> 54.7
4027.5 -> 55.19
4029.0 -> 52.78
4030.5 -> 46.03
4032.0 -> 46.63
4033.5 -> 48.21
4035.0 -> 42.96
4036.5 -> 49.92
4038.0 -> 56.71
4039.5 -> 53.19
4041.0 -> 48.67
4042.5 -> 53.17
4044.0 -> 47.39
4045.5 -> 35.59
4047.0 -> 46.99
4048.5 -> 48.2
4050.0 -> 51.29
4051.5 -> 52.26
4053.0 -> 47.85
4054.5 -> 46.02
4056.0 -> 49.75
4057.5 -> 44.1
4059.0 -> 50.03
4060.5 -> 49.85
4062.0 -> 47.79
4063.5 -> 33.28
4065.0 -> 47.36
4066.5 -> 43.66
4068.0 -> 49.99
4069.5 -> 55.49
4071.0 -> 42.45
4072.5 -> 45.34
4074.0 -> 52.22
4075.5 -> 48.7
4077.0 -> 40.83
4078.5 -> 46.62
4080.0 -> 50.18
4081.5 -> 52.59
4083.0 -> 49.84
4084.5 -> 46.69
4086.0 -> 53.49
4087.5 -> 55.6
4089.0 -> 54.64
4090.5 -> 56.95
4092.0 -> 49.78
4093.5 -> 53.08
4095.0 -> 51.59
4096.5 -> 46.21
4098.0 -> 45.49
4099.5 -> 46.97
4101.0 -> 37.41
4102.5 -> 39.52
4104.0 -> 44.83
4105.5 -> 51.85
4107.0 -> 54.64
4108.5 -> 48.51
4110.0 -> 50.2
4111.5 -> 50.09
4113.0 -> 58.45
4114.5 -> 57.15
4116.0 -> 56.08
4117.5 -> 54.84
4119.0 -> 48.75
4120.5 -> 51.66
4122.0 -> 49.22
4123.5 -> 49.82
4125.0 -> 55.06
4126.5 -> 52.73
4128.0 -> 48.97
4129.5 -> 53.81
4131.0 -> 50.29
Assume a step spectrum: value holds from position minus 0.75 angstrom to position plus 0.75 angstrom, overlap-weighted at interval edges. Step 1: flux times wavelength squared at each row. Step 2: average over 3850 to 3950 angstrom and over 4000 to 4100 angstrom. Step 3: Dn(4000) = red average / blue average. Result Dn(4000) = 1.7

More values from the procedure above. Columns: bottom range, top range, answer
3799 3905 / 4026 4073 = 1.71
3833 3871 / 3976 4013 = 1.63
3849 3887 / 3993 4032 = 1.68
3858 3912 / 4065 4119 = 1.69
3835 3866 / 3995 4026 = 1.73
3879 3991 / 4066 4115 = 1.72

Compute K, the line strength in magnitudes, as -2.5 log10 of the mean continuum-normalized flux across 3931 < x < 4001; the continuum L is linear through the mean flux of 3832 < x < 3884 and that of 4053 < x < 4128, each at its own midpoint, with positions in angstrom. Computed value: 0.23 mag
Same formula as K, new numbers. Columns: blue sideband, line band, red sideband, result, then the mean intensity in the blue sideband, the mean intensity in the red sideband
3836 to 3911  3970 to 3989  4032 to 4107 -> 0.12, 32.1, 48.3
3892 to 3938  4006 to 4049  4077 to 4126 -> -0.17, 29.9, 50.4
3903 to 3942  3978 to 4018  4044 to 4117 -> -0.23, 27.6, 48.7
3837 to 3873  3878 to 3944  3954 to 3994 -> 0.10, 30.9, 33.9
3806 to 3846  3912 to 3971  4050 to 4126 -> 0.34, 27.4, 49.3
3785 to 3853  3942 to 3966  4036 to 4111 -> 0.24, 30.6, 48.5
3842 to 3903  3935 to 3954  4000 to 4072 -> 0.37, 32.7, 48.6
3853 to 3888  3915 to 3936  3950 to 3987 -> 0.28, 31.2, 31.9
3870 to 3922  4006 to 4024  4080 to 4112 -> -0.15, 33.5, 49.5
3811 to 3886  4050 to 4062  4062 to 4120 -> -0.05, 29.2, 49.2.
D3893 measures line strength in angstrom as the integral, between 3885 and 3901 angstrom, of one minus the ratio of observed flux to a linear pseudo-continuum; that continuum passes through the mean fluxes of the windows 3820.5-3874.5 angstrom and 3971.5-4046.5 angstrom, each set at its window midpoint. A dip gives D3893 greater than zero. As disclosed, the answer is 0.2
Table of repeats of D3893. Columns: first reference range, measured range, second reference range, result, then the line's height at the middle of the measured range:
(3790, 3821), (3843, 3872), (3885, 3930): 0.6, 33.5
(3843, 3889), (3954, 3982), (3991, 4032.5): 9.4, 43.9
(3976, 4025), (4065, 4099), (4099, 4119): -0.2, 49.2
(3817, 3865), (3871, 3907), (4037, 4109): -0.4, 32.1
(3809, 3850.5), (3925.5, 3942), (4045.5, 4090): 8.7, 36.7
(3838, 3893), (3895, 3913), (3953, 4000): -1.7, 32.7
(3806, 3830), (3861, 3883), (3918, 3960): -2.8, 28.6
